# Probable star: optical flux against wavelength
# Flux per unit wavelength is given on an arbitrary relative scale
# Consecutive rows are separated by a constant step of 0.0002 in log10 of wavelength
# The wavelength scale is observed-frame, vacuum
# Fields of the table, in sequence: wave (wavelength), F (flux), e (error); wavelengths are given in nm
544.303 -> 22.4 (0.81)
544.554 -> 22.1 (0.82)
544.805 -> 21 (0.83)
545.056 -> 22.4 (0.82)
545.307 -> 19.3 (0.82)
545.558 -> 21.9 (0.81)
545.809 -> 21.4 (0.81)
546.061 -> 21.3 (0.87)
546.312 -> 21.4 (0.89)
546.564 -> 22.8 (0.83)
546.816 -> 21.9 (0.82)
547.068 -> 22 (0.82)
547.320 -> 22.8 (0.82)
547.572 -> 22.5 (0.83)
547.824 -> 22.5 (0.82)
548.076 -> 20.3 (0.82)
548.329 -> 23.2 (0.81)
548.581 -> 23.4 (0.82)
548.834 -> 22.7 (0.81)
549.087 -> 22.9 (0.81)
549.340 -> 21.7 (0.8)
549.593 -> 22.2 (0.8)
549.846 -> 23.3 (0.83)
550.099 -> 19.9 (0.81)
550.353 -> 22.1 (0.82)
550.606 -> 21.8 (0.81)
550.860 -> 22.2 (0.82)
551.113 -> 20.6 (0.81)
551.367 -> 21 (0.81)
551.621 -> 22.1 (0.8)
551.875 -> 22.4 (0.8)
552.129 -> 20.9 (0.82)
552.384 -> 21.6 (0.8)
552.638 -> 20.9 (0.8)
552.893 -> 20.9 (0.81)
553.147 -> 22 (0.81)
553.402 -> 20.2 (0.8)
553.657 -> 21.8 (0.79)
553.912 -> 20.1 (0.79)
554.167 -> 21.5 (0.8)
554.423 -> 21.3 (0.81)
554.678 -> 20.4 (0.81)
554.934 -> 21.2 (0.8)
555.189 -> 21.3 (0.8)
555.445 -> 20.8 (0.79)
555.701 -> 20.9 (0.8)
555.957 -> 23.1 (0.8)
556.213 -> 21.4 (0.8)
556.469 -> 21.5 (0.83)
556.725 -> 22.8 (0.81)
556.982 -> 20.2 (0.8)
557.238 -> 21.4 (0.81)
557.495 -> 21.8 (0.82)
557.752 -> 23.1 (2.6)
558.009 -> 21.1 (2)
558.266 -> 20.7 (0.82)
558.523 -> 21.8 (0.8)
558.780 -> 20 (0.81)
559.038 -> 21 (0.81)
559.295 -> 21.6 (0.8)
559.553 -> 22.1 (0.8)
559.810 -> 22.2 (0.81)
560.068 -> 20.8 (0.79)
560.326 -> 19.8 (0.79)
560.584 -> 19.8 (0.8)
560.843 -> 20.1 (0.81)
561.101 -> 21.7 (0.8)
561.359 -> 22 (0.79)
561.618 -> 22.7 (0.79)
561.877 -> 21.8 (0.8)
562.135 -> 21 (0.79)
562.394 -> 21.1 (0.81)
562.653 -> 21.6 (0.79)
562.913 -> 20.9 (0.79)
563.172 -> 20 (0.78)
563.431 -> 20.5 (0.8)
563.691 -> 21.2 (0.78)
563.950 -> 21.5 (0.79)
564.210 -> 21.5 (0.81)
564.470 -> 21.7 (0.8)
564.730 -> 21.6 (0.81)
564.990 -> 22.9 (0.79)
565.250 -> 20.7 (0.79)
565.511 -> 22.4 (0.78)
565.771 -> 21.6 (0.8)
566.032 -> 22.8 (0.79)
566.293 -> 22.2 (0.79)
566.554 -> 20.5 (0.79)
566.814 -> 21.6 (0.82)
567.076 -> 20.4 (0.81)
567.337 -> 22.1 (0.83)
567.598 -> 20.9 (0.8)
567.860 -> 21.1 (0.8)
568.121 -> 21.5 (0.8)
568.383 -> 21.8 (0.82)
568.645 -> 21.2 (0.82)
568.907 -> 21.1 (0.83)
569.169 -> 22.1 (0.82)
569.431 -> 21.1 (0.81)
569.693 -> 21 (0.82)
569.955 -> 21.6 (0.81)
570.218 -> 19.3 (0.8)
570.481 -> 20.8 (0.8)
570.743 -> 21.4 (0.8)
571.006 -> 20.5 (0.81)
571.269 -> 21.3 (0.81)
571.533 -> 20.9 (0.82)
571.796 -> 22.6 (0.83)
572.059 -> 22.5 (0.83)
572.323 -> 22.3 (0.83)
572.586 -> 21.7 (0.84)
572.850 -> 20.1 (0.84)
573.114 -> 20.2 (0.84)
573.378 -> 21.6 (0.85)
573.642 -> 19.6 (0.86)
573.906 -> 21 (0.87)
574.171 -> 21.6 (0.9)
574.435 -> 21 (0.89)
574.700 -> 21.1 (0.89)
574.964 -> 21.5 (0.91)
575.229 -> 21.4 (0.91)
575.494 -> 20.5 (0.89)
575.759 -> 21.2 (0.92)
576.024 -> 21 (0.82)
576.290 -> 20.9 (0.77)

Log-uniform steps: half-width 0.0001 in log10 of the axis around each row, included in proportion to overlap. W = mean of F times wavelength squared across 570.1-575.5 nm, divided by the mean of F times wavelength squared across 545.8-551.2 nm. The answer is 1.04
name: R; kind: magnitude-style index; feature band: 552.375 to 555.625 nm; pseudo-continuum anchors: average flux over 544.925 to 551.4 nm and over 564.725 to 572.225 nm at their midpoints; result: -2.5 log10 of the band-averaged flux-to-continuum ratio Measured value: 0.04 mag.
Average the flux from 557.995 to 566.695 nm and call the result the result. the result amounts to 21.3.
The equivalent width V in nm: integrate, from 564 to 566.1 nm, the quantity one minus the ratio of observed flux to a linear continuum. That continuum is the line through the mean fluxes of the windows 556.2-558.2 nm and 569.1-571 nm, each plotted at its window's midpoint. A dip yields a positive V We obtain -0.061 nm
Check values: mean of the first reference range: 21.6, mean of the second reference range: 21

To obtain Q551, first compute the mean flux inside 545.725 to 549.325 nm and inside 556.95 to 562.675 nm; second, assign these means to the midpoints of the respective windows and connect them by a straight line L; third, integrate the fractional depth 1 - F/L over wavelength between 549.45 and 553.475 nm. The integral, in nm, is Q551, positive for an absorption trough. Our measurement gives 0.07 nm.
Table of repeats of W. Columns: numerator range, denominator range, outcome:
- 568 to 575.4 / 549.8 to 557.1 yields 1.06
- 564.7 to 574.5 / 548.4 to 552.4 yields 1.04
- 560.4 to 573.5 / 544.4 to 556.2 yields 1.05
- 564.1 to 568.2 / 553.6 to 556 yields 1.06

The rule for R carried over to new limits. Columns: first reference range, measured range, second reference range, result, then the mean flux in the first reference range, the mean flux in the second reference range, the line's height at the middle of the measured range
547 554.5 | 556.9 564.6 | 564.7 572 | 0.02 mag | 21.8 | 21.4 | 21.6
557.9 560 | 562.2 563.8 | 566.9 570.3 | 0.02 mag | 21.3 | 21.2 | 21.3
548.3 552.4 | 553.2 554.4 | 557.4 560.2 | 0.04 mag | 22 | 21.5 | 21.8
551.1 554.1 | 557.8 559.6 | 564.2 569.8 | 0.01 mag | 21.2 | 21.5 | 21.4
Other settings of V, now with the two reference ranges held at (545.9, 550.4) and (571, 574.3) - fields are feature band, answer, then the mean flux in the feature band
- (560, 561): 0.07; 20.1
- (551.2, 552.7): 0.04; 21.5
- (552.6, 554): 0.06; 21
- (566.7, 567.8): 0.01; 21.2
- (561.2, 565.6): 0.02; 21.5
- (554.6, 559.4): 0.10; 21.4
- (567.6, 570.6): 0.03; 21.1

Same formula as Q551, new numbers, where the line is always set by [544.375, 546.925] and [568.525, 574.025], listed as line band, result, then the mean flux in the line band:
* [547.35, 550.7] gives -0.11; 22.2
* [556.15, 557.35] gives 0.00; 21.5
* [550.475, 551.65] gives 0.00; 21.5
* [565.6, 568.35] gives -0.04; 21.5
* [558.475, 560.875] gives 0.05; 20.9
